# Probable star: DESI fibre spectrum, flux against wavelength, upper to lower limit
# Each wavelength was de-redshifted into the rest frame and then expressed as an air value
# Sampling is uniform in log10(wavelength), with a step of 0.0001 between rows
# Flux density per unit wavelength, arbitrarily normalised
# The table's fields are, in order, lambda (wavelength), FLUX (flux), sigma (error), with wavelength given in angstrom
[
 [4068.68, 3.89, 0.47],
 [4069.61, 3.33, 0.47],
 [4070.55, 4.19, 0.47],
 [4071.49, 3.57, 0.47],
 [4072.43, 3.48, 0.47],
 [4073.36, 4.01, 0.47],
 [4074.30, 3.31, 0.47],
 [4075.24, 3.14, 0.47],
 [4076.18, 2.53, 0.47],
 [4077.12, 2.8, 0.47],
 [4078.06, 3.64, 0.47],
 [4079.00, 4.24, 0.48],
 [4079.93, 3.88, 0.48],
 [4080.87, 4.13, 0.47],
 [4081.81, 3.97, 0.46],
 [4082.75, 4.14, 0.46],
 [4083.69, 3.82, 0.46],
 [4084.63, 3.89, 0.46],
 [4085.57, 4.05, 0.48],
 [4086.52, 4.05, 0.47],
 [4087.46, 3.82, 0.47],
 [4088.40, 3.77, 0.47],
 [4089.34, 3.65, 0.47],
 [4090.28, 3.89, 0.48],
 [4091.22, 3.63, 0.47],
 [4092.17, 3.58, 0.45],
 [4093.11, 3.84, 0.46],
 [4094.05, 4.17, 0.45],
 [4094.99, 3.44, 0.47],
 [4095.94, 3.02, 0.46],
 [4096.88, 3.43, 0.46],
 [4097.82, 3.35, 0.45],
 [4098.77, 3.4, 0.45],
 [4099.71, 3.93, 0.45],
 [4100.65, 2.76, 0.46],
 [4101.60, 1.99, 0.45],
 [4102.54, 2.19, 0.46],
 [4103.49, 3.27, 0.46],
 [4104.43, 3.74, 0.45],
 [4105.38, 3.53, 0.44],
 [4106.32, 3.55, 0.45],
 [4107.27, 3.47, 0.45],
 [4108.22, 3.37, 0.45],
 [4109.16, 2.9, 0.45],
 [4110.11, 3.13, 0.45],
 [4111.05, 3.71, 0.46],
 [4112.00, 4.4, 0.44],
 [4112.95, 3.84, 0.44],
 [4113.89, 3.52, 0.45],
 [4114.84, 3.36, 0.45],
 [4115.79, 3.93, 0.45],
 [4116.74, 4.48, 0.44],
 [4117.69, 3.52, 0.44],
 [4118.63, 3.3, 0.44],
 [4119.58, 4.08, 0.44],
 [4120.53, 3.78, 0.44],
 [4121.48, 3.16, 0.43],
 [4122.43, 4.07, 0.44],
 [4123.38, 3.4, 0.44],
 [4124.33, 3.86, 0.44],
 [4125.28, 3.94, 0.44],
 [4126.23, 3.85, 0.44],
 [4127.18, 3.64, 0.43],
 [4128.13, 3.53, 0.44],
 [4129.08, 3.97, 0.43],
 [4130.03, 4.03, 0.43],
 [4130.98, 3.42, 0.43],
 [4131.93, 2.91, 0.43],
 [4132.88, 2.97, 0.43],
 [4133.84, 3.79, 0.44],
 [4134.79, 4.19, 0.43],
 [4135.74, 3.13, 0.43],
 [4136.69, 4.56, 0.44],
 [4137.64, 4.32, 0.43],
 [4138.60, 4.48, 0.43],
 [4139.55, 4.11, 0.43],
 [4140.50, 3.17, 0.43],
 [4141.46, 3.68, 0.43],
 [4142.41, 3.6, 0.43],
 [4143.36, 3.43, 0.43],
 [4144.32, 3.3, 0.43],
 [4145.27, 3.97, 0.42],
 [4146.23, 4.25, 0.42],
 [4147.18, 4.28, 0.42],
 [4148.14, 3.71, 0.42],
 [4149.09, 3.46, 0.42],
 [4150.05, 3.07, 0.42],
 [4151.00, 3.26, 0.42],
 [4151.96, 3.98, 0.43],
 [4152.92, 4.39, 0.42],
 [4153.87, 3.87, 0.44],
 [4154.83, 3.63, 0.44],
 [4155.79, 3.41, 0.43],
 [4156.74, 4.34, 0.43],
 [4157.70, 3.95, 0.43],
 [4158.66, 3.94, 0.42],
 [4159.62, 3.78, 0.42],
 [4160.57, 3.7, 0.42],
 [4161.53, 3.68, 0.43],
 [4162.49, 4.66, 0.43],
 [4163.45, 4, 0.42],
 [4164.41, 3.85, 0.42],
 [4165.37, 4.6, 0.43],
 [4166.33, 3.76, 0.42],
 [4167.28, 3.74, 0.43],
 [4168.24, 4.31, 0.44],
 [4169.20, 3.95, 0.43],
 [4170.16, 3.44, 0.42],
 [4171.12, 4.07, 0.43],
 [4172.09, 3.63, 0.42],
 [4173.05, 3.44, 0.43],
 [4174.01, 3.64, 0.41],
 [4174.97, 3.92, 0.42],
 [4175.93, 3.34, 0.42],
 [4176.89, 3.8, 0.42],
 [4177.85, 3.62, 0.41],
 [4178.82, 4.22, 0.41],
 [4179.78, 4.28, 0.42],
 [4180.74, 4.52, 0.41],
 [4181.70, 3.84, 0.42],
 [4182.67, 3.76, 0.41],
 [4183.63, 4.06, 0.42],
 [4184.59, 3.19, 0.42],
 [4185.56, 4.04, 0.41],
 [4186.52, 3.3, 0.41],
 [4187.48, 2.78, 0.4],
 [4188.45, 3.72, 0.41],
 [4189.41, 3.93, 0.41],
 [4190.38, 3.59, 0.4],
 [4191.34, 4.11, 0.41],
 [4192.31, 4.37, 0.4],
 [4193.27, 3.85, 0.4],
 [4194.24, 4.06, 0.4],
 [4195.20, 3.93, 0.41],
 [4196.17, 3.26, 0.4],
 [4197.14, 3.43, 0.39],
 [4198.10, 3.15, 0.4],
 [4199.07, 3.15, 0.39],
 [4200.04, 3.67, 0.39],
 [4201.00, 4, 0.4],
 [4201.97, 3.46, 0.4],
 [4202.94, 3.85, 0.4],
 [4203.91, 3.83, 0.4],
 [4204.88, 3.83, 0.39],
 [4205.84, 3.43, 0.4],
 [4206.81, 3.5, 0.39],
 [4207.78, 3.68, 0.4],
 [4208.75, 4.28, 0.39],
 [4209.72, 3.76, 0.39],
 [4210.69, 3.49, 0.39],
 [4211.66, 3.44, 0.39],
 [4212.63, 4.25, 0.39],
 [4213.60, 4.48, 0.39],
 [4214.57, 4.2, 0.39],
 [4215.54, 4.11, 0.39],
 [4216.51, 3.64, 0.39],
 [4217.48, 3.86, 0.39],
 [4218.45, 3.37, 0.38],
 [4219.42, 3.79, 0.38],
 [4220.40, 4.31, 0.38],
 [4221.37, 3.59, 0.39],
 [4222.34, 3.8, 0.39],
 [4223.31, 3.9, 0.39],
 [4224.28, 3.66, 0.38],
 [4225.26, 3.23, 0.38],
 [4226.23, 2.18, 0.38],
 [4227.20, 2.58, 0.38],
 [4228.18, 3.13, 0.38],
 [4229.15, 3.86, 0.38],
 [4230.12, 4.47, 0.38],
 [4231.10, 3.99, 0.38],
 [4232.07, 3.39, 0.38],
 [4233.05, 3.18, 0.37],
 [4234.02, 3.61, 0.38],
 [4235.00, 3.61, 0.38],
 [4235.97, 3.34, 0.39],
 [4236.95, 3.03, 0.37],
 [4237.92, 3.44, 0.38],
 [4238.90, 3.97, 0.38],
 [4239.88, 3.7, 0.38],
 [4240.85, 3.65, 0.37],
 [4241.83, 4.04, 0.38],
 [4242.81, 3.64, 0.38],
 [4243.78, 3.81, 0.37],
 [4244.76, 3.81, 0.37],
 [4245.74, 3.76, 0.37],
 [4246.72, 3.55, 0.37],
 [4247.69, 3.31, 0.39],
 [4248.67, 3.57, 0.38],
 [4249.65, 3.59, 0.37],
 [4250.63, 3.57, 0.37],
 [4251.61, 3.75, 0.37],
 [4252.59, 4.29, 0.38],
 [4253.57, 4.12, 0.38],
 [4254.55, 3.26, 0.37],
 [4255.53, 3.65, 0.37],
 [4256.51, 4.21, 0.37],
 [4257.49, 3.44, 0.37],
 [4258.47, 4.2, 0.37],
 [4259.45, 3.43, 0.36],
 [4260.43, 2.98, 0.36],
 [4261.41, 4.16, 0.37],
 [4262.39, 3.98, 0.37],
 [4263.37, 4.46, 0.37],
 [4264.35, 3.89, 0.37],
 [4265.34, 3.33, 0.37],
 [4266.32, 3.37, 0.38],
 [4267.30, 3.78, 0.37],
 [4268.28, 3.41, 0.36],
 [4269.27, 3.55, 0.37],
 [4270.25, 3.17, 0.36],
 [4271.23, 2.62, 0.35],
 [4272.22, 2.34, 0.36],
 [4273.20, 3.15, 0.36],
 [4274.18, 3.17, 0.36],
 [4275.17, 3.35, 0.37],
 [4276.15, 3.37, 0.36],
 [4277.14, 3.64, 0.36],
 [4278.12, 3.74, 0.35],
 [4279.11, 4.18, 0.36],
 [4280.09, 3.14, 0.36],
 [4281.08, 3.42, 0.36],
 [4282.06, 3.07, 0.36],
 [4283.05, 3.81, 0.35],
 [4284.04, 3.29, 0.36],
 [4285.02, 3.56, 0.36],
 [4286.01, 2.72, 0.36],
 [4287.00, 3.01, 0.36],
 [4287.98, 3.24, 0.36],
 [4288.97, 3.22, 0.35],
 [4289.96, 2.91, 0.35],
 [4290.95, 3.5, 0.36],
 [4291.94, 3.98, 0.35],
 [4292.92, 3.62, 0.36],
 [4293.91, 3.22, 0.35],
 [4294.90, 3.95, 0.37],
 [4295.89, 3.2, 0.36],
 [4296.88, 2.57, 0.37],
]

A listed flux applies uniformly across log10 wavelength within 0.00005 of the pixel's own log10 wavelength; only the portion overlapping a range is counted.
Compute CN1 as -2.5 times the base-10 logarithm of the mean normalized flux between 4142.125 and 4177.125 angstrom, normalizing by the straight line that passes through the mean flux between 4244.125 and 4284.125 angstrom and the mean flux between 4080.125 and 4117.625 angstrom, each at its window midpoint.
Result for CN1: -0.07 mag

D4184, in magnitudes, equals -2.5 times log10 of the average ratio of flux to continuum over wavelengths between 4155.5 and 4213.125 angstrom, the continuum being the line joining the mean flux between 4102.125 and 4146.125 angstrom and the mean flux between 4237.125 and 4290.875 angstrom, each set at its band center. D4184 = -0.06 mag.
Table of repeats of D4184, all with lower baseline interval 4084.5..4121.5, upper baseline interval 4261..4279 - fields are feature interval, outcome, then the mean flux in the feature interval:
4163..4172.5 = -0.12 mag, 3.94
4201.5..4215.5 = -0.10 mag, 3.83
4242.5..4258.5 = -0.07 mag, 3.72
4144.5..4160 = -0.09 mag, 3.82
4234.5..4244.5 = -0.04 mag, 3.63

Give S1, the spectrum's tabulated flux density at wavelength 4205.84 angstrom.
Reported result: 3.43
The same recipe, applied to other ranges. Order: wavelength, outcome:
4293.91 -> 3.22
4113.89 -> 3.52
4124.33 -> 3.86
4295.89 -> 3.2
